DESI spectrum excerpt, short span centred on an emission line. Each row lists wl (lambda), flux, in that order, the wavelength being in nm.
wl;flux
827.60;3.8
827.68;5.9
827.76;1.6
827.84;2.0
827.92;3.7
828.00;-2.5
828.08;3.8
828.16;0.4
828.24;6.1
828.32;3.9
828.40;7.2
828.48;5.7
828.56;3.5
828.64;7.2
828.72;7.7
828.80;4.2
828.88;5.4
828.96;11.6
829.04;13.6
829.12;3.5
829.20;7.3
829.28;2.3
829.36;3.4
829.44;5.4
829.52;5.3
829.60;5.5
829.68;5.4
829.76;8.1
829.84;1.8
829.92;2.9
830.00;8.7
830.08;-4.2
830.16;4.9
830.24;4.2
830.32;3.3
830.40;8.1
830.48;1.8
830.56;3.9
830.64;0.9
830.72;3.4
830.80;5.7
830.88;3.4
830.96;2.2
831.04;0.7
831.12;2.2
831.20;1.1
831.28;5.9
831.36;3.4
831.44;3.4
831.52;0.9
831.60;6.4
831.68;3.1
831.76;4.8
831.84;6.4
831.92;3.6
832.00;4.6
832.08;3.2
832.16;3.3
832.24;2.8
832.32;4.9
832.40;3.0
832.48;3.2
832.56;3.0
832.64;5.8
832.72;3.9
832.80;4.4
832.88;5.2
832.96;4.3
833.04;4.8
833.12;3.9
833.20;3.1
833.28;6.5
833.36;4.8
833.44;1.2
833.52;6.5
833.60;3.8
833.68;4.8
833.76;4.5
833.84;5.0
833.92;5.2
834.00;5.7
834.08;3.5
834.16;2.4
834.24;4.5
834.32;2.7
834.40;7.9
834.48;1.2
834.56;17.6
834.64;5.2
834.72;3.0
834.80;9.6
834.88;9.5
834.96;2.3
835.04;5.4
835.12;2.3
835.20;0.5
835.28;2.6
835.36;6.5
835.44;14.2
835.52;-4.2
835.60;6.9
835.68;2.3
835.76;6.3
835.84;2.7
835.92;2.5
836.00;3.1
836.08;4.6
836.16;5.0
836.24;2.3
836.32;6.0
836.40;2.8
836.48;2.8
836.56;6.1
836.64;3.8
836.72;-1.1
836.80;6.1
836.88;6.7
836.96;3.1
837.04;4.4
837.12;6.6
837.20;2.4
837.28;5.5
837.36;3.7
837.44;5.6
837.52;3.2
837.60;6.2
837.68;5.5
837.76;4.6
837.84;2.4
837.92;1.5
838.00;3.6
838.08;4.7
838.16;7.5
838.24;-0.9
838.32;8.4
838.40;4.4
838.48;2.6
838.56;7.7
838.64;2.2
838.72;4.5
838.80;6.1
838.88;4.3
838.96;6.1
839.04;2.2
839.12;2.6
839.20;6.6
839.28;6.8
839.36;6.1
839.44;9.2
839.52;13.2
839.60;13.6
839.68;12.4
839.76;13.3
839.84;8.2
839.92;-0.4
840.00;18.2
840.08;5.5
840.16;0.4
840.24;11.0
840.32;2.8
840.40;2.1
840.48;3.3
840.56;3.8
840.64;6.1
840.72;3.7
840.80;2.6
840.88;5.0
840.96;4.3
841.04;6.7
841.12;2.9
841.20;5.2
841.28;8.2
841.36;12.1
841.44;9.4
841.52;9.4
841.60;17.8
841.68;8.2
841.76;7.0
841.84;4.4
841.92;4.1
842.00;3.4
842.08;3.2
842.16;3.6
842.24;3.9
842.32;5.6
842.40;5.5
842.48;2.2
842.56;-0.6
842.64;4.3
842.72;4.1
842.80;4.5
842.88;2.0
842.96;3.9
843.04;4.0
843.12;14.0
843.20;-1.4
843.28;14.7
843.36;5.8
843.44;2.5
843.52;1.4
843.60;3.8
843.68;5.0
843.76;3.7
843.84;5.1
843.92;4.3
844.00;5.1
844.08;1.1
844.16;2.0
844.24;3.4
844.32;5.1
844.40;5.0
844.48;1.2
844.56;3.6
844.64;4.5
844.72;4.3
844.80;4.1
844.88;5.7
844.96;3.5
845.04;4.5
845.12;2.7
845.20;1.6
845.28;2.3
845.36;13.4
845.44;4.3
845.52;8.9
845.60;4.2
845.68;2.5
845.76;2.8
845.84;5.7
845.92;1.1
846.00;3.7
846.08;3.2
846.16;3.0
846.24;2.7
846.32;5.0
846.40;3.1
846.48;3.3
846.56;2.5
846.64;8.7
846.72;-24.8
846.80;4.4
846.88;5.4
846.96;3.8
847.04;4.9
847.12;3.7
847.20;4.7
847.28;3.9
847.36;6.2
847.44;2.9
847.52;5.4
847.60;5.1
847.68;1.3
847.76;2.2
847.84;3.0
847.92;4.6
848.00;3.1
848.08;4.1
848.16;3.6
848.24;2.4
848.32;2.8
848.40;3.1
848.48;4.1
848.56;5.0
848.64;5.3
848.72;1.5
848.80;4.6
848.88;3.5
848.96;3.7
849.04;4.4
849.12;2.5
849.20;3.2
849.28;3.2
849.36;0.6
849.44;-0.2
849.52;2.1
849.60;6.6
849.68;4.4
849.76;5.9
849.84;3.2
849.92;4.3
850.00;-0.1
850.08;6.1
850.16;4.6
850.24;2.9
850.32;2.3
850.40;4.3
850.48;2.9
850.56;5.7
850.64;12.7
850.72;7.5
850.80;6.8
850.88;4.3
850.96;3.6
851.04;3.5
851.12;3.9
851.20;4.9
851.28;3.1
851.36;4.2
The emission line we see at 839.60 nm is [S II]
